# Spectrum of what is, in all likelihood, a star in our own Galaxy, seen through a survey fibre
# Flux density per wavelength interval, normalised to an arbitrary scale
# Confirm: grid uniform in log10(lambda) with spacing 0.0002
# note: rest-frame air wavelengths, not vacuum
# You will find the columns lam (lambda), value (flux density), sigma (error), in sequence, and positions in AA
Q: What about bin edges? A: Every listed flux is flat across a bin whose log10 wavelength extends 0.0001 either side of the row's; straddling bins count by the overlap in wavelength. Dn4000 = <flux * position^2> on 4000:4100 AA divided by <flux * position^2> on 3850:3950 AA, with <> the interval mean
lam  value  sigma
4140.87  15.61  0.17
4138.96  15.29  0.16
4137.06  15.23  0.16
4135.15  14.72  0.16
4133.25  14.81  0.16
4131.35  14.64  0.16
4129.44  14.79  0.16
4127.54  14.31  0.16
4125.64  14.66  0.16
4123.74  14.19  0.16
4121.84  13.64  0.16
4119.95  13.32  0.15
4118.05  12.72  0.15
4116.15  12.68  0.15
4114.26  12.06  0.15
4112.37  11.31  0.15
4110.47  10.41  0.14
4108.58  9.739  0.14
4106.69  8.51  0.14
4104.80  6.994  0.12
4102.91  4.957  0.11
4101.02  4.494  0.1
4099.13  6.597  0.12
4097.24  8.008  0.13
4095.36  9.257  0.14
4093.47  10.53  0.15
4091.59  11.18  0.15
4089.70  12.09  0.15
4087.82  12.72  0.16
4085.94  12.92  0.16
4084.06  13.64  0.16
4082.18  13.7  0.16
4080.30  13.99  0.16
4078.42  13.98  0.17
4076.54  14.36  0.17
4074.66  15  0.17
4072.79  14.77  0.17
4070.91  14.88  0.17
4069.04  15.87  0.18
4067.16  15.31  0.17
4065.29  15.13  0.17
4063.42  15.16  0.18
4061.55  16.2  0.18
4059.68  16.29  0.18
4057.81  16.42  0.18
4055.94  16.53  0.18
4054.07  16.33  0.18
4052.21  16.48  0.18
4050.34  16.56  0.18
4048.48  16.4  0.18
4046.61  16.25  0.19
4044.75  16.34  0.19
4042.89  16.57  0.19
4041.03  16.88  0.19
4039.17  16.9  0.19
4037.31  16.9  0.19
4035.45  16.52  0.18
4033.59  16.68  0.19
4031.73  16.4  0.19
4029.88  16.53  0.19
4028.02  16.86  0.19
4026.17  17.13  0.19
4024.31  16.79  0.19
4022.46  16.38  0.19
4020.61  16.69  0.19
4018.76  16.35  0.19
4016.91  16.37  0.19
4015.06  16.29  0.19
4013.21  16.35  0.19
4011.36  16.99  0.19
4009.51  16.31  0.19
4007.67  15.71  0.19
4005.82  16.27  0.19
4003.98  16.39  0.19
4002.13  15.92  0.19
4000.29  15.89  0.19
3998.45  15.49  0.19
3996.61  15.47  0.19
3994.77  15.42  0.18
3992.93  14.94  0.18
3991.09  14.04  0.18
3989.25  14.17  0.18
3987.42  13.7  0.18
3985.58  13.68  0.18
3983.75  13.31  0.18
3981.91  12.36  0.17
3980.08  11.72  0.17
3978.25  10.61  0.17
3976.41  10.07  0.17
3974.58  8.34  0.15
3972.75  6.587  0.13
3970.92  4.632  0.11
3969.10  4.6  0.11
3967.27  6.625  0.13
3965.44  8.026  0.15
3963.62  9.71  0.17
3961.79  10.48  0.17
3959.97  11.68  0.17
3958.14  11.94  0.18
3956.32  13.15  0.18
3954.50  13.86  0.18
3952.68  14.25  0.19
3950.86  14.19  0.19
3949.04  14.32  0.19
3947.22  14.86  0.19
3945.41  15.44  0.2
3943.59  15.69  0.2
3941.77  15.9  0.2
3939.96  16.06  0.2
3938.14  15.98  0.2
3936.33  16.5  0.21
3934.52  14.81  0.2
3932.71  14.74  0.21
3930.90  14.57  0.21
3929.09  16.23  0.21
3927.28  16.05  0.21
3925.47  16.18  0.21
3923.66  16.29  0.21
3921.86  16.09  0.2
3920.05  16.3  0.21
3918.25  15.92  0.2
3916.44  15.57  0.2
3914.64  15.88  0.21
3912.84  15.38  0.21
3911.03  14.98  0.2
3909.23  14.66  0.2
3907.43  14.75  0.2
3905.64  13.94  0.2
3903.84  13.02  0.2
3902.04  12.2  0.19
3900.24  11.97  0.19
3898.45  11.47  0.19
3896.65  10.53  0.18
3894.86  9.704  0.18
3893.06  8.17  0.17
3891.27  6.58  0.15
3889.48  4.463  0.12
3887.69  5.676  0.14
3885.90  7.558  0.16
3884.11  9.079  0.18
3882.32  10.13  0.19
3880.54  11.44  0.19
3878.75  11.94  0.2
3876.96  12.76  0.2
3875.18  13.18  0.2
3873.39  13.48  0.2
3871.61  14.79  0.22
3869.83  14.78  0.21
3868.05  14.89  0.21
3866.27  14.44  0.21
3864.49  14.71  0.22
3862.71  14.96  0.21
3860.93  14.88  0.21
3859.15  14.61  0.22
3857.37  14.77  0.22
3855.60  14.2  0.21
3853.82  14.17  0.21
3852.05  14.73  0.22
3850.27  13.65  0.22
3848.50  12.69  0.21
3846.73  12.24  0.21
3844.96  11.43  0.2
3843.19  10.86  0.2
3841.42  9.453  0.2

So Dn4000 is 1.20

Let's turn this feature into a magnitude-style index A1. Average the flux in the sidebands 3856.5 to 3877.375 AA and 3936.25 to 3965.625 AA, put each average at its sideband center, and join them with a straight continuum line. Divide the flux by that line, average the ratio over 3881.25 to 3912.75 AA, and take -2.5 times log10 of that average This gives 0.306 mag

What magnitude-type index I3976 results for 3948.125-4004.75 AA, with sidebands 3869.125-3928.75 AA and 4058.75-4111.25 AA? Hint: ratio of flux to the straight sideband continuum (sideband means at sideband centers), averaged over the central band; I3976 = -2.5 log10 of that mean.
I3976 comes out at 0.022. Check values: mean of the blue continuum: 12.6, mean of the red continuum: 12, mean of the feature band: 12.1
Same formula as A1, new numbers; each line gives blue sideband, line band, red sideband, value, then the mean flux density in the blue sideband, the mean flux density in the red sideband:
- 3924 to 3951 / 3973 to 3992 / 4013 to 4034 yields 0.32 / 15.5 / 16.6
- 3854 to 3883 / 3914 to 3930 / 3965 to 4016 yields -0.20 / 13.8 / 12.9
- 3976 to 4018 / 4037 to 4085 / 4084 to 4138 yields -0.20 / 14.7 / 11.5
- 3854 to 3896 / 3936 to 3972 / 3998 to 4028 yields 0.17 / 11.8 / 16.4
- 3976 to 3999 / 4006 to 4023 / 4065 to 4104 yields -0.24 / 13.5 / 12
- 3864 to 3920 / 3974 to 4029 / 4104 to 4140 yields -0.19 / 12.2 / 12.9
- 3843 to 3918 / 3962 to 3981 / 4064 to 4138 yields 0.46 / 12.6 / 12.4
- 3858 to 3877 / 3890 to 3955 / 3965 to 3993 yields -0.16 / 14.4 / 10.4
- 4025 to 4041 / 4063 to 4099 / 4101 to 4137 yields 0.09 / 16.7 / 12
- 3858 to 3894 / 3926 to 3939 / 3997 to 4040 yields -0.15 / 11.6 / 16.4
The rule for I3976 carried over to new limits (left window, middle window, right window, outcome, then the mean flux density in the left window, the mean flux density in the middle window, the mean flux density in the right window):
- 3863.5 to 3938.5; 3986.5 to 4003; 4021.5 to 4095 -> -0.04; 13.1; 15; 15.3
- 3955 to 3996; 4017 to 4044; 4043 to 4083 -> -0.20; 11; 16.7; 15.5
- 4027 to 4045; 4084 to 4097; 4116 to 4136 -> 0.30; 16.7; 11.4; 14.1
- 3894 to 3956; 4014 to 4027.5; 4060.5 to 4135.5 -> -0.23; 14.6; 16.6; 12.4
